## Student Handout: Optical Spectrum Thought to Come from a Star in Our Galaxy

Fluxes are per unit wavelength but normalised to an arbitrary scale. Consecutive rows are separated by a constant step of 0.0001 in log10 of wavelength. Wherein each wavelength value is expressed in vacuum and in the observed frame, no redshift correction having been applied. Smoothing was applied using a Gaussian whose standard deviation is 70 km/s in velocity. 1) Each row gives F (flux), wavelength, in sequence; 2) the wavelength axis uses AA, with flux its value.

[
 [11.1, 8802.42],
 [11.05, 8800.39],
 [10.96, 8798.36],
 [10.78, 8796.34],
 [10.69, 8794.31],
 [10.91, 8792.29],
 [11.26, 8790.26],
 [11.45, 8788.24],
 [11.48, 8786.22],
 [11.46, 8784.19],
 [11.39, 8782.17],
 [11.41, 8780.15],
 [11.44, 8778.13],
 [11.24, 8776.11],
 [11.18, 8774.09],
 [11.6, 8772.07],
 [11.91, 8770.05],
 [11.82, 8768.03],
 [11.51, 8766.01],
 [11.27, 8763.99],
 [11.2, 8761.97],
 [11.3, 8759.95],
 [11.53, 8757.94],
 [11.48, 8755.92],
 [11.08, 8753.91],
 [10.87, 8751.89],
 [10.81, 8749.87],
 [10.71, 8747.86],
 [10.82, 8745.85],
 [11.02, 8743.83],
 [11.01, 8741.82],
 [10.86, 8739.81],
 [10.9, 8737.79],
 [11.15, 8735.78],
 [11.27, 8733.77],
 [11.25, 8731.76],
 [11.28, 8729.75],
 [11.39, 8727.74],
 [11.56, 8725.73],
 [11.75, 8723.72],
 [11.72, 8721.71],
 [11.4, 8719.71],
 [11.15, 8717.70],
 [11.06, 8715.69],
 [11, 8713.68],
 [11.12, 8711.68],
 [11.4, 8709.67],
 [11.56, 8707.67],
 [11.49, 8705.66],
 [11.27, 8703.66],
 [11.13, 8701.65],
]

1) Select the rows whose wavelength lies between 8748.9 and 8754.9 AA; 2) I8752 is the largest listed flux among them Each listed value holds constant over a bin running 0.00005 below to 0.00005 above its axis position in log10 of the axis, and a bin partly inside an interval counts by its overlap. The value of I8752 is 11.08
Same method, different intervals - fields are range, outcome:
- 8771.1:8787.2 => 11.6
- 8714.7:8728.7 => 11.75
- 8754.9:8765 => 11.53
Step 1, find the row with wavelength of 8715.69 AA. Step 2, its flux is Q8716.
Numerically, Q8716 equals 11.06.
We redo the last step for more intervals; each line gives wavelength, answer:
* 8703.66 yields 11.27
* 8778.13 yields 11.44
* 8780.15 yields 11.41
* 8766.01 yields 11.51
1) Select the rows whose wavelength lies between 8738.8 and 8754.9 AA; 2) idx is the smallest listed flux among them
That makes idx 10.71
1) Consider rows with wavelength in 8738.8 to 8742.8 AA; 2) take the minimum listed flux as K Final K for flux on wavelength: 10.86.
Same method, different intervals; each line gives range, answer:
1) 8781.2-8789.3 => 11.39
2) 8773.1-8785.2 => 11.18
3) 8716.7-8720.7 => 11.15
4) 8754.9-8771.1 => 11.2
